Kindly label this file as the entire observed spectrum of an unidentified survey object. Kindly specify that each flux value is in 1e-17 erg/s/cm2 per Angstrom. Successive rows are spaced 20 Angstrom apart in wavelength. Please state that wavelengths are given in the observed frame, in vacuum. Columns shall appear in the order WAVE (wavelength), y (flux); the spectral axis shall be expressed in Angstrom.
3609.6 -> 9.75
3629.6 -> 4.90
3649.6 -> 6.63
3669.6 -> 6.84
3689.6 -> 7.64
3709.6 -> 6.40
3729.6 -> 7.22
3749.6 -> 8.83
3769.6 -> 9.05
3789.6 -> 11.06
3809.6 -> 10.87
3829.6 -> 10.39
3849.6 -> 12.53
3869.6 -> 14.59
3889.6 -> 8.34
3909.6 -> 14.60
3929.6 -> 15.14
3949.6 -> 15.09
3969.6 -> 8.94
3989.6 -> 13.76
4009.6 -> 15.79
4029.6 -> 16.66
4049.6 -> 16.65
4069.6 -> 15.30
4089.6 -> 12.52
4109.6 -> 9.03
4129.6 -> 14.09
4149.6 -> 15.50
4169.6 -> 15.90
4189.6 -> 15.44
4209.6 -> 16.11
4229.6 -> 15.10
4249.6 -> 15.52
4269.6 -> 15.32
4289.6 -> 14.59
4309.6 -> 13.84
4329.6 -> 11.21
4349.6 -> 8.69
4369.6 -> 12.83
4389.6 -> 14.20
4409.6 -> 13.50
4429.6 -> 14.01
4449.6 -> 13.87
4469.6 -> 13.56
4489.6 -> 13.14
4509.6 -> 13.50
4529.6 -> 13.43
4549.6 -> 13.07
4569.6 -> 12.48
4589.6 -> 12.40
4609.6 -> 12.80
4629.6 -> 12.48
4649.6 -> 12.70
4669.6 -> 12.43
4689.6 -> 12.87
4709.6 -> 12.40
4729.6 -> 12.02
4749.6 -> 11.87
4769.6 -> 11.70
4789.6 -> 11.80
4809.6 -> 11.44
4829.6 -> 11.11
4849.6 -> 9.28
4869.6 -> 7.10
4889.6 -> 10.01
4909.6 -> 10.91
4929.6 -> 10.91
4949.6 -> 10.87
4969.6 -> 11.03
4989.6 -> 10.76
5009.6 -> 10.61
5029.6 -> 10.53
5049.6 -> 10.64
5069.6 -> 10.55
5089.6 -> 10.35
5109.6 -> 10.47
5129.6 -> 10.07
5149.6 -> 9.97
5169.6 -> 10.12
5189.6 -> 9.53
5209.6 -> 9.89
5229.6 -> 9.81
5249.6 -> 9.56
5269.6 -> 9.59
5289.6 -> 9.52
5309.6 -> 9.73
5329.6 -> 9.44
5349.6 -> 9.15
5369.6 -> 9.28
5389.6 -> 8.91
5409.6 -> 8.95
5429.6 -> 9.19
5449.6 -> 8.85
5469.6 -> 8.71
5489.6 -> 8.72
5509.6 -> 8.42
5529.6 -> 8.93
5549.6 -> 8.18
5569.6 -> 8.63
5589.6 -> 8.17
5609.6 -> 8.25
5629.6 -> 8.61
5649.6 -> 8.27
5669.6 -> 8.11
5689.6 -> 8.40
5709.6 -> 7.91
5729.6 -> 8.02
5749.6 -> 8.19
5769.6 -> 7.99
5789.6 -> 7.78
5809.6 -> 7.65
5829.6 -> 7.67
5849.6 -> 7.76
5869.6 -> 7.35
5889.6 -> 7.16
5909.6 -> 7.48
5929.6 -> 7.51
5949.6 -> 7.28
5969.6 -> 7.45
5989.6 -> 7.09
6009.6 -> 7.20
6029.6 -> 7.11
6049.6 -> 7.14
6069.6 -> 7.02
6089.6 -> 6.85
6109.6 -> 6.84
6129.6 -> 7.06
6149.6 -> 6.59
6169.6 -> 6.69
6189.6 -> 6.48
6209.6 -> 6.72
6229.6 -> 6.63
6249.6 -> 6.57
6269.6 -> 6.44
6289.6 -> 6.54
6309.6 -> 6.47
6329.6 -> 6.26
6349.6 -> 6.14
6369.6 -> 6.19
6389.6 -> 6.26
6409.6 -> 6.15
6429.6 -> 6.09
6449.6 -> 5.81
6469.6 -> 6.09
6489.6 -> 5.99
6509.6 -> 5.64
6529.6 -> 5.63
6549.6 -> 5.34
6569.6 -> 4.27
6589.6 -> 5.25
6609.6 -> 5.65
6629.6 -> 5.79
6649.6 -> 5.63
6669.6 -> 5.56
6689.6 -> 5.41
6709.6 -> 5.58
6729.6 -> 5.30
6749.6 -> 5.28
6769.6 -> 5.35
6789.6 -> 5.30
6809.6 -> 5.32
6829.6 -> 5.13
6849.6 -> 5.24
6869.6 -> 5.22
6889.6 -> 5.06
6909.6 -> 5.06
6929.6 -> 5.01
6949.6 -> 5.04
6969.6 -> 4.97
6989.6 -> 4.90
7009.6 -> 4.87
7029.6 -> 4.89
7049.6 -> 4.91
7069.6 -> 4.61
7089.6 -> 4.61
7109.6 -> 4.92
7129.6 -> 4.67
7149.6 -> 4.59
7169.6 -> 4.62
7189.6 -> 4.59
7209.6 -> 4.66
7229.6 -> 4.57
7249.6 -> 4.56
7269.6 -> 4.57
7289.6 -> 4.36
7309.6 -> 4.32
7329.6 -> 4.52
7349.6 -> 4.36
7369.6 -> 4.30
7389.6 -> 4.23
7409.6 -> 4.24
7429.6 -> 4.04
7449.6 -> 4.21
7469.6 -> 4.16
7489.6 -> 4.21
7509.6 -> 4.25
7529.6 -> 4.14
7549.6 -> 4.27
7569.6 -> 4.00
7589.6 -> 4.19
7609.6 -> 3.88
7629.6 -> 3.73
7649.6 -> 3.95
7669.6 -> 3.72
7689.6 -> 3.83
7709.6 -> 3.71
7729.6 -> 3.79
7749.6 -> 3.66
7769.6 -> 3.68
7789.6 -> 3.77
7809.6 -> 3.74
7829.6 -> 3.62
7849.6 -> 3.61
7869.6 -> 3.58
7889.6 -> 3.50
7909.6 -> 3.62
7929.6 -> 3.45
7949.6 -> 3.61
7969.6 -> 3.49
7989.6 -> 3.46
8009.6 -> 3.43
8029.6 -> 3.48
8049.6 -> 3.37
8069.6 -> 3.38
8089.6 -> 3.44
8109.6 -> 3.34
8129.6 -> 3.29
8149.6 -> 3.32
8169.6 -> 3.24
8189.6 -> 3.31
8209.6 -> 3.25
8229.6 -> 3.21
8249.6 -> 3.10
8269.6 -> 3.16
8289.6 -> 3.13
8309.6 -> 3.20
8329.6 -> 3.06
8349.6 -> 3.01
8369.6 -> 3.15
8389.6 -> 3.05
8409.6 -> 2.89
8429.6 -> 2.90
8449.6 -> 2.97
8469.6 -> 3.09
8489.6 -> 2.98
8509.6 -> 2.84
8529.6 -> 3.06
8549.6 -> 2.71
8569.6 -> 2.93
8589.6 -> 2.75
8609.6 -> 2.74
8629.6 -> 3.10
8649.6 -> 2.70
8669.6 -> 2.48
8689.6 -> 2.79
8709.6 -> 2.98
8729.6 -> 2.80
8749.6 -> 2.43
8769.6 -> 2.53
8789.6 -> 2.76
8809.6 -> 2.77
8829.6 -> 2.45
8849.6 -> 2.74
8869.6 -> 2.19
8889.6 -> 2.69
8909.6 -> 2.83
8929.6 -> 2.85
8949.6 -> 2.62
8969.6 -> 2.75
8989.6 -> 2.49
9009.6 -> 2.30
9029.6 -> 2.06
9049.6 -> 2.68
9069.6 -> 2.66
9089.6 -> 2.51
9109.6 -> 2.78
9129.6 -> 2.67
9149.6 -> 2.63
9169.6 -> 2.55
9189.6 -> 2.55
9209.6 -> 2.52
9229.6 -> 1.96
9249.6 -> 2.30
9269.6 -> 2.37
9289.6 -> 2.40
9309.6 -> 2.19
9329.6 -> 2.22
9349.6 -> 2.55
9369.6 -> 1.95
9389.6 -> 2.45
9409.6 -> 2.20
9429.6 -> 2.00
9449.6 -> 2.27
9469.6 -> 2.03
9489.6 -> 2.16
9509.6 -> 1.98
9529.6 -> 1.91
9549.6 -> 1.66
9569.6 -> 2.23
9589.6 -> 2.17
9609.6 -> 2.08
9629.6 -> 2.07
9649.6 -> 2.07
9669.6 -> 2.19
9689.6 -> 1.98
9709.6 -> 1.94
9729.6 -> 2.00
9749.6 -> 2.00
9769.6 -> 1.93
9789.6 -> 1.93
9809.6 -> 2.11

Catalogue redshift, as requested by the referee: 0.000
